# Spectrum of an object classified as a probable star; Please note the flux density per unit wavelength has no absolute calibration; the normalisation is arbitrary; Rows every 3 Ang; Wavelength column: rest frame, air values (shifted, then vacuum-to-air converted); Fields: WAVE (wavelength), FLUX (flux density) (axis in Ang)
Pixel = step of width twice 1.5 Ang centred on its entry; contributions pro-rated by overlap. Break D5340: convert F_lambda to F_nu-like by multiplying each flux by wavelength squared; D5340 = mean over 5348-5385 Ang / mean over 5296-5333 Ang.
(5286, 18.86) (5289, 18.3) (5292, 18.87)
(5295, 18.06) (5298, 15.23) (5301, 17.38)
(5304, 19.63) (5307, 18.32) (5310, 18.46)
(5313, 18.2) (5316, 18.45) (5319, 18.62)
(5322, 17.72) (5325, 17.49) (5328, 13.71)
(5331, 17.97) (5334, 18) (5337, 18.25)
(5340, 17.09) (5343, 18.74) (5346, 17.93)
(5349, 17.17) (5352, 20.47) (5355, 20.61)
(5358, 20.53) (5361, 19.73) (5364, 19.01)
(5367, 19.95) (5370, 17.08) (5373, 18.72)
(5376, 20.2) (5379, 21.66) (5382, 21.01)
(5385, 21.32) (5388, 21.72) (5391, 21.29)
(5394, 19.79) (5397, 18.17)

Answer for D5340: 1.15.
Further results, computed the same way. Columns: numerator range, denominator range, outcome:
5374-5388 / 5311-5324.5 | 1.18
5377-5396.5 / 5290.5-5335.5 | 1.21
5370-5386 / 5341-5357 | 1.08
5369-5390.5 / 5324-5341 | 1.21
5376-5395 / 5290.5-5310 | 1.21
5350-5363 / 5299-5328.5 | 1.15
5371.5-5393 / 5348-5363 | 1.06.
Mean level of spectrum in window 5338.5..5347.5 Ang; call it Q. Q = 17.9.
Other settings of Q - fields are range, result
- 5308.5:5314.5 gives 18.3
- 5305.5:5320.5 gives 18.4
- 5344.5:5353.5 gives 18.5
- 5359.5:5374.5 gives 18.9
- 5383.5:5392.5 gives 21.4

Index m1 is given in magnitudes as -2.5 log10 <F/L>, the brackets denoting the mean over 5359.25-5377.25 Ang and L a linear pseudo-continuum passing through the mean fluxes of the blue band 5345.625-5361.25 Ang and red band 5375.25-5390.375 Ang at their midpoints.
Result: 0.07 mag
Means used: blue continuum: 19.5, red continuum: 21.2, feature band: 19.1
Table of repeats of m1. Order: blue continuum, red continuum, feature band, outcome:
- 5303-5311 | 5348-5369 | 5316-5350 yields 0.097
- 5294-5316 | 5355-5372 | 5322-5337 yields 0.092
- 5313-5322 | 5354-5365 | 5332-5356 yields 0.052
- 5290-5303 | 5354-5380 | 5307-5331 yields 0.035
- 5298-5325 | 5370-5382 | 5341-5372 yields 0.016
